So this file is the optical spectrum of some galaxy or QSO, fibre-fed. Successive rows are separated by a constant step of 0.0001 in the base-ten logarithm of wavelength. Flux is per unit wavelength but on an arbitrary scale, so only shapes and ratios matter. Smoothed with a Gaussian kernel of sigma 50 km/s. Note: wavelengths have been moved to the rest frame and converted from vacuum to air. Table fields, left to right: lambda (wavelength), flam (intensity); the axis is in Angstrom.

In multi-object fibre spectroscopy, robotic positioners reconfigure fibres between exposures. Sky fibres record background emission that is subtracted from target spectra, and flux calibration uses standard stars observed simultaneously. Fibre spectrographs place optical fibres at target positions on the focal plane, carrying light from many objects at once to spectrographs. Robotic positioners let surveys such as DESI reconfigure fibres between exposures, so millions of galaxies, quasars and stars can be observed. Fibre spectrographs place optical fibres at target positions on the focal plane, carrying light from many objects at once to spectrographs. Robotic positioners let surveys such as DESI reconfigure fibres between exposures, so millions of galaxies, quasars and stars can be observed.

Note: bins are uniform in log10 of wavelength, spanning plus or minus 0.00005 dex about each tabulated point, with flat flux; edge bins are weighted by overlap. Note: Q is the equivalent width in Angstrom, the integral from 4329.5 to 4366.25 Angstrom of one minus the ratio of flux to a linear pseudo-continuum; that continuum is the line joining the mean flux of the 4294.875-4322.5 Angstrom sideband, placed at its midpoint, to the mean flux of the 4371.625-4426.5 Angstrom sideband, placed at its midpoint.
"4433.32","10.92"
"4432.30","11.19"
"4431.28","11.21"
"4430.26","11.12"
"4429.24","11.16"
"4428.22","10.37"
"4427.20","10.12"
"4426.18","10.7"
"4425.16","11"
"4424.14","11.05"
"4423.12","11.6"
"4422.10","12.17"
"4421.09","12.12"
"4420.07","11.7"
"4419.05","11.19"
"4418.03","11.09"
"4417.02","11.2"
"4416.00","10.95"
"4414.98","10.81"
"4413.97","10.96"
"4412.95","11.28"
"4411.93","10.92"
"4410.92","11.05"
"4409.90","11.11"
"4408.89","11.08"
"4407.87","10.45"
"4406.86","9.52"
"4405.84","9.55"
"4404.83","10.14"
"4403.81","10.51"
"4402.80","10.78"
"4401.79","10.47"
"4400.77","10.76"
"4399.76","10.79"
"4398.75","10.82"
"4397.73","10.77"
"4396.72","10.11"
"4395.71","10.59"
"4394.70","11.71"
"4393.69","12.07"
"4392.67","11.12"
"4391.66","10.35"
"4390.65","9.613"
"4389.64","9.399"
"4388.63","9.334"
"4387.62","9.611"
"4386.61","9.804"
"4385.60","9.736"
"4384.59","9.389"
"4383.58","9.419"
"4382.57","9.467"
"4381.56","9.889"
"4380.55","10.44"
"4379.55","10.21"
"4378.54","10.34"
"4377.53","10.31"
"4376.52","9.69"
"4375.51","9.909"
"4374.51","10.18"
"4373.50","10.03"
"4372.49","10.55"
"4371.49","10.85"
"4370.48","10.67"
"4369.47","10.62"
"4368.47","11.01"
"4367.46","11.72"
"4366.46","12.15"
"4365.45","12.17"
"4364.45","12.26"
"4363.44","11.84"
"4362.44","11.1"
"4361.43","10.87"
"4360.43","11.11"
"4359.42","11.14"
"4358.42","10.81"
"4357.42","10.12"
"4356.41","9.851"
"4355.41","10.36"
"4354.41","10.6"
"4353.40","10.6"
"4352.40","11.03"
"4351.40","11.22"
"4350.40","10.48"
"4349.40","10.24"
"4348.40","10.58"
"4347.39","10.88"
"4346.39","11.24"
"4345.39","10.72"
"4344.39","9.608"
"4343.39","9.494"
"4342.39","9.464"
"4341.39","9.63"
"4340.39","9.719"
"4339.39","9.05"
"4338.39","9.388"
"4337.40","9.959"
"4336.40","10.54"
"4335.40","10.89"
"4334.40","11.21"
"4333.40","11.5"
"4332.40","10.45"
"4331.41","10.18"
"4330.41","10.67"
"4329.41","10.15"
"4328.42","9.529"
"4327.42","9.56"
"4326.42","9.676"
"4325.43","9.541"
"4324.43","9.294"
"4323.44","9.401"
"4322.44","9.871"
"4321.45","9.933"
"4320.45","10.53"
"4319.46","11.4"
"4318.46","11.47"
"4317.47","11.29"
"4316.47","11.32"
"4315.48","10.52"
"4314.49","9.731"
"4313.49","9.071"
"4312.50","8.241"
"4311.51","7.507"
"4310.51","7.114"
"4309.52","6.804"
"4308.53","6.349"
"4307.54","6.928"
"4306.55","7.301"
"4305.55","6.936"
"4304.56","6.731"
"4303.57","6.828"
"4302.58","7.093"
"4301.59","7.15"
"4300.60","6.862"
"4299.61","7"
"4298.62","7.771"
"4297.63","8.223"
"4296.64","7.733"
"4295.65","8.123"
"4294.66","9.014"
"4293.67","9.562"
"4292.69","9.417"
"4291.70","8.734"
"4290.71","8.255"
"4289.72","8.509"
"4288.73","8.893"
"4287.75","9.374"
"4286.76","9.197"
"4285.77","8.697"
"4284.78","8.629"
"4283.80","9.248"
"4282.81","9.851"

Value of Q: -4.9 Angstrom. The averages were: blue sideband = 8.41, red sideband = 10.6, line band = 10.6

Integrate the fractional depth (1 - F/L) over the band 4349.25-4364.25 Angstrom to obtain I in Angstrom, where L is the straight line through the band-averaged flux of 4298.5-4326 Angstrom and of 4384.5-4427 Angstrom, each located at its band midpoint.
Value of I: -1.88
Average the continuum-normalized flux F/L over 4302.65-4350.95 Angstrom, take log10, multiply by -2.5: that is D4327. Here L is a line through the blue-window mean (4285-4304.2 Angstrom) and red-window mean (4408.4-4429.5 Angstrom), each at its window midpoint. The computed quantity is -0.06 mag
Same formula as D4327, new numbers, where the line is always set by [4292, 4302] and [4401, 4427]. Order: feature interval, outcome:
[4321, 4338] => -0.14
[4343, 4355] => -0.13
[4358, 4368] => -0.19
